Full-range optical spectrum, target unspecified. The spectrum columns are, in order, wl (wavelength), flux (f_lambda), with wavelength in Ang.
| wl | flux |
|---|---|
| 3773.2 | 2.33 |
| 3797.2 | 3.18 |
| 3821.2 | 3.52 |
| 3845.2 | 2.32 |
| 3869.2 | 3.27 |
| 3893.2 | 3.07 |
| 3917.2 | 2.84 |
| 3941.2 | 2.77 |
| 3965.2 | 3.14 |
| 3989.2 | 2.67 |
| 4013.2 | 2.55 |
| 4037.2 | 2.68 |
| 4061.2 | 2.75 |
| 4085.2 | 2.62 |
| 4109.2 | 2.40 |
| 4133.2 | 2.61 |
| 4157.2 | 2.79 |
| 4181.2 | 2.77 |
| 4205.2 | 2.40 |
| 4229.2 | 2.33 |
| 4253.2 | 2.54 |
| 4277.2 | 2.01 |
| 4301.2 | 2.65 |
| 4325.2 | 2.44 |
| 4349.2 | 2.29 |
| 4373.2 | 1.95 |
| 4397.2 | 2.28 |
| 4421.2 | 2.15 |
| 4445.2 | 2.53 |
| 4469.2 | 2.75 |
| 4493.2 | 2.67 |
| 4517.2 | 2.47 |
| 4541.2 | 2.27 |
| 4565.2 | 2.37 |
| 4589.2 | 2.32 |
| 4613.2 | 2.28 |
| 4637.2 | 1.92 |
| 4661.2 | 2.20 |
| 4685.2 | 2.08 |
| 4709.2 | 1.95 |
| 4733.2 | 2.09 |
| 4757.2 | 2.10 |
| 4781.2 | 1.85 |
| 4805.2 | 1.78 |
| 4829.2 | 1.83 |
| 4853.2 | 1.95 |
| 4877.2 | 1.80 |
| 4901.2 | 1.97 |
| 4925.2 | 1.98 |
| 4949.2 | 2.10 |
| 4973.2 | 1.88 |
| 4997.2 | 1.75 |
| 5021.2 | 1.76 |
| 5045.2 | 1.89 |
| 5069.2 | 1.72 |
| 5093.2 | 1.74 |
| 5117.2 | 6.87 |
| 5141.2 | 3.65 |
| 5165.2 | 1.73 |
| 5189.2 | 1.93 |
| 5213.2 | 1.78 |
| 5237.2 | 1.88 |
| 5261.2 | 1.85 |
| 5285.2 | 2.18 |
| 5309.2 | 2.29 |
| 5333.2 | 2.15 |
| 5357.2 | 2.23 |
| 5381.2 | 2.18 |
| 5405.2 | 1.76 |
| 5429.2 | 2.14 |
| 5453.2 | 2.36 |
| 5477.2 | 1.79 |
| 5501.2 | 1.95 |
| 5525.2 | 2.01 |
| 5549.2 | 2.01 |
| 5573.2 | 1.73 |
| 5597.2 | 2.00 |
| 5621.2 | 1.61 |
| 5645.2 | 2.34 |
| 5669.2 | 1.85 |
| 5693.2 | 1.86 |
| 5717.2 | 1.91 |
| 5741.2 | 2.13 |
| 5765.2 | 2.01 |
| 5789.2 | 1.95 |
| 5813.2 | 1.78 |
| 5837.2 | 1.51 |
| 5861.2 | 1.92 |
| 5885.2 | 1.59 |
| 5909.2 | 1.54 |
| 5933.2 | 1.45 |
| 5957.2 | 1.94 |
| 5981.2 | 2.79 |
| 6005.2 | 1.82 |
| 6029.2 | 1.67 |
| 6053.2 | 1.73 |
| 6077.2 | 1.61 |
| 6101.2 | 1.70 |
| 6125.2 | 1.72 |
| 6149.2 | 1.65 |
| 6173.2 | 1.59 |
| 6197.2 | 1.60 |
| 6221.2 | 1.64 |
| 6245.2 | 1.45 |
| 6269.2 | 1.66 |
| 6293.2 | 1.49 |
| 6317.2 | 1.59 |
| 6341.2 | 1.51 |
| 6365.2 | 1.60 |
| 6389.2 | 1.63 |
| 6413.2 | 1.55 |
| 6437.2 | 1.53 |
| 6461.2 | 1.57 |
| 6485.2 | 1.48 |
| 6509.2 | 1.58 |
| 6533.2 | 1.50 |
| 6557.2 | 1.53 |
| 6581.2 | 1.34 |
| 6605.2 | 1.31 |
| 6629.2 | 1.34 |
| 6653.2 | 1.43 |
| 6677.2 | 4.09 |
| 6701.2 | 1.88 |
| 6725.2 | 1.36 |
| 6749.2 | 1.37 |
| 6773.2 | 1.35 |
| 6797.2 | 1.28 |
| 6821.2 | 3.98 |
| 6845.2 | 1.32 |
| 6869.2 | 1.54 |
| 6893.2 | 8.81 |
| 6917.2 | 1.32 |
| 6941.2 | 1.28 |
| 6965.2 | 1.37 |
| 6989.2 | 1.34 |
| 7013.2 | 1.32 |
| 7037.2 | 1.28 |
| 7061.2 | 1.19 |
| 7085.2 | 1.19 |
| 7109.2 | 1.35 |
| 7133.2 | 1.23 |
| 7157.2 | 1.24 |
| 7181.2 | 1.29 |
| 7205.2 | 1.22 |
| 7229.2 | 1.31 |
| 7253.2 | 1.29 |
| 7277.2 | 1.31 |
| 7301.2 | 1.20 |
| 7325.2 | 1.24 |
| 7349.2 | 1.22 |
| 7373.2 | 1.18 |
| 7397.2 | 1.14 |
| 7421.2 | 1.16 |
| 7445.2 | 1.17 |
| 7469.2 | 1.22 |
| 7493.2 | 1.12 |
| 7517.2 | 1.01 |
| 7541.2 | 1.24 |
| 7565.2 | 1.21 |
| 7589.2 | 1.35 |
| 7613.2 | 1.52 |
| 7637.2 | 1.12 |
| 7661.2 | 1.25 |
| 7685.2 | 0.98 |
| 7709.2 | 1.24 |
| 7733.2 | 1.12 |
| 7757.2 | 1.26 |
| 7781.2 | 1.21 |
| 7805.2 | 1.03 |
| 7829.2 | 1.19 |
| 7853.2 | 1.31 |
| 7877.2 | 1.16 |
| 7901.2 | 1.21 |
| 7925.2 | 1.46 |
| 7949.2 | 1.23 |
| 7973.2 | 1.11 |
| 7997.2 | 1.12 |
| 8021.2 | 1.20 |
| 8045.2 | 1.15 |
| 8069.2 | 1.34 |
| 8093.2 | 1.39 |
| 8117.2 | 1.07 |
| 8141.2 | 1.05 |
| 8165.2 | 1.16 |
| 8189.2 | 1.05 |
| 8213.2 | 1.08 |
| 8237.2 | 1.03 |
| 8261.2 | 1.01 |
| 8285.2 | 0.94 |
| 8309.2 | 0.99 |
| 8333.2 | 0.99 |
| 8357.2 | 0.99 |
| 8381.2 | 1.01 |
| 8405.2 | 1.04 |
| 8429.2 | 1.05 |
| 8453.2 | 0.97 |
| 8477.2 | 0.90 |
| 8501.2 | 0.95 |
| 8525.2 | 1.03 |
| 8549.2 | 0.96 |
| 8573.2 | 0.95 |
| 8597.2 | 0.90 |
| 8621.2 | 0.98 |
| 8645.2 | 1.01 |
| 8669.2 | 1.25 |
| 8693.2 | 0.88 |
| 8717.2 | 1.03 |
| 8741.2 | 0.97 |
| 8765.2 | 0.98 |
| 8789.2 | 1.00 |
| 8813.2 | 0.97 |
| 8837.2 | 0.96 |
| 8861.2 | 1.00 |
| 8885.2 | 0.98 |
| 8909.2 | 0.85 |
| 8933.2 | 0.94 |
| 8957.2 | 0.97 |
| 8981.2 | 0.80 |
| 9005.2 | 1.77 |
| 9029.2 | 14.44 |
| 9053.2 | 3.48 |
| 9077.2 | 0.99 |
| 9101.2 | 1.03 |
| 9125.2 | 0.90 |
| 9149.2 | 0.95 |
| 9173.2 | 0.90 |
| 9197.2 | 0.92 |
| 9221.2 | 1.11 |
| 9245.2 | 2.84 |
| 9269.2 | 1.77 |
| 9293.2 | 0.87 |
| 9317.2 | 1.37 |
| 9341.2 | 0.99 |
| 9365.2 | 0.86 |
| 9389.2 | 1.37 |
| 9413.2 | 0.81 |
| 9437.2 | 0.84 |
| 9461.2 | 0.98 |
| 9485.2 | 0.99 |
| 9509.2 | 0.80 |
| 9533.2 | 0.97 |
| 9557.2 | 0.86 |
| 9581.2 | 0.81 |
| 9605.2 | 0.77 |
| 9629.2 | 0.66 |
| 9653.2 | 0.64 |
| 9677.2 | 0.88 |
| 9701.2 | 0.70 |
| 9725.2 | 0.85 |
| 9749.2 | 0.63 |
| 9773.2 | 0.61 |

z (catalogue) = 0.375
